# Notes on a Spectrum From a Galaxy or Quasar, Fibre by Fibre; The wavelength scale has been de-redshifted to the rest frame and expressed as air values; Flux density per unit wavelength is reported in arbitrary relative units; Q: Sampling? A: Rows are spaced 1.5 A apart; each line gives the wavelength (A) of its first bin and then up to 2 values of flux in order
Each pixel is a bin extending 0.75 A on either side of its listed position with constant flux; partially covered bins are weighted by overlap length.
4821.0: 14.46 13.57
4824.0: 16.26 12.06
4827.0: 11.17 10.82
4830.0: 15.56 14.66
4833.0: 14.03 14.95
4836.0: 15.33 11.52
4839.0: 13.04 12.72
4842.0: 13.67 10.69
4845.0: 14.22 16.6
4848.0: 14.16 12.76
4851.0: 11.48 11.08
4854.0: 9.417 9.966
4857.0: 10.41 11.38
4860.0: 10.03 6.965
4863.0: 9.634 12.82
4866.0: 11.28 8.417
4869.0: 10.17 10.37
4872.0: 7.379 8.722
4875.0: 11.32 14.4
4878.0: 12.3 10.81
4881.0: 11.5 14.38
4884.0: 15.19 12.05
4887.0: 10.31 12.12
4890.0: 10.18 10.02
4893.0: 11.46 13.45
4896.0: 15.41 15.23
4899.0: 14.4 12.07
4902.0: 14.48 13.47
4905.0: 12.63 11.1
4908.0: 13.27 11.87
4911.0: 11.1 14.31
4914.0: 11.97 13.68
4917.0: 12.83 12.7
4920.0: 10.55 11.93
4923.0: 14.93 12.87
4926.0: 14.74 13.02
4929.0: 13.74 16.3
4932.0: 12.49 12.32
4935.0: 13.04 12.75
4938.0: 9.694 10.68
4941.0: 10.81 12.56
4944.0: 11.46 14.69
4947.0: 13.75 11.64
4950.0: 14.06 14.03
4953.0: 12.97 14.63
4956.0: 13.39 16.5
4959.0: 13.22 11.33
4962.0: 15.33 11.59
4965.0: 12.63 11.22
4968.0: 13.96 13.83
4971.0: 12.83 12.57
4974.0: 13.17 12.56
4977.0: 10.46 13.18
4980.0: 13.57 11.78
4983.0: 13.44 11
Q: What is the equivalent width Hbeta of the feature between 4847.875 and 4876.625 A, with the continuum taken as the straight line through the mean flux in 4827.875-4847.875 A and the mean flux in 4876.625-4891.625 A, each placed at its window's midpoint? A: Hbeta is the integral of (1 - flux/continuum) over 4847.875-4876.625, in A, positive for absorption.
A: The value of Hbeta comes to 5.38 A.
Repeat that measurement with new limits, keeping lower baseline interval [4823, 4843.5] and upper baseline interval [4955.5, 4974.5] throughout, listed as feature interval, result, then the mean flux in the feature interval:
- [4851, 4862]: 2.7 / 10.1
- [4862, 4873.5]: 3.0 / 9.86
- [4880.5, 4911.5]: 1.5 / 12.7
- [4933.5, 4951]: 1.2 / 12.3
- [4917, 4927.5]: 0.3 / 12.9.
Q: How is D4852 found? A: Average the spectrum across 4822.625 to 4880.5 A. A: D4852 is 11.9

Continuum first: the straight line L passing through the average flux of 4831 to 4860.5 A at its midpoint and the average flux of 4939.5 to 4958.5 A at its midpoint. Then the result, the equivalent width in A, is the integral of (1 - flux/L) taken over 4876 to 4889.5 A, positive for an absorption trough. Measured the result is 0.38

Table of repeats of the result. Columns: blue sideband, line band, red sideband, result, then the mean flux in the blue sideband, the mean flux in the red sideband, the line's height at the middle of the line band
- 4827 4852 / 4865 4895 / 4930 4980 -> 4.41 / 13.4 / 12.9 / 13.2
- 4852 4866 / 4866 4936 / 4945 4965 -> -4.17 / 10.2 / 13.6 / 11.7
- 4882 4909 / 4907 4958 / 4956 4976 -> 0.17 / 12.8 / 13.2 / 13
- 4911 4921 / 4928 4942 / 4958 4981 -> 0.21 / 12.5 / 12.8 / 12.6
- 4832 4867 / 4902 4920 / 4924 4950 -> -0.07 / 12.1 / 12.8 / 12.6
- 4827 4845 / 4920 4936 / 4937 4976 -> -0.49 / 13.3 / 12.9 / 13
